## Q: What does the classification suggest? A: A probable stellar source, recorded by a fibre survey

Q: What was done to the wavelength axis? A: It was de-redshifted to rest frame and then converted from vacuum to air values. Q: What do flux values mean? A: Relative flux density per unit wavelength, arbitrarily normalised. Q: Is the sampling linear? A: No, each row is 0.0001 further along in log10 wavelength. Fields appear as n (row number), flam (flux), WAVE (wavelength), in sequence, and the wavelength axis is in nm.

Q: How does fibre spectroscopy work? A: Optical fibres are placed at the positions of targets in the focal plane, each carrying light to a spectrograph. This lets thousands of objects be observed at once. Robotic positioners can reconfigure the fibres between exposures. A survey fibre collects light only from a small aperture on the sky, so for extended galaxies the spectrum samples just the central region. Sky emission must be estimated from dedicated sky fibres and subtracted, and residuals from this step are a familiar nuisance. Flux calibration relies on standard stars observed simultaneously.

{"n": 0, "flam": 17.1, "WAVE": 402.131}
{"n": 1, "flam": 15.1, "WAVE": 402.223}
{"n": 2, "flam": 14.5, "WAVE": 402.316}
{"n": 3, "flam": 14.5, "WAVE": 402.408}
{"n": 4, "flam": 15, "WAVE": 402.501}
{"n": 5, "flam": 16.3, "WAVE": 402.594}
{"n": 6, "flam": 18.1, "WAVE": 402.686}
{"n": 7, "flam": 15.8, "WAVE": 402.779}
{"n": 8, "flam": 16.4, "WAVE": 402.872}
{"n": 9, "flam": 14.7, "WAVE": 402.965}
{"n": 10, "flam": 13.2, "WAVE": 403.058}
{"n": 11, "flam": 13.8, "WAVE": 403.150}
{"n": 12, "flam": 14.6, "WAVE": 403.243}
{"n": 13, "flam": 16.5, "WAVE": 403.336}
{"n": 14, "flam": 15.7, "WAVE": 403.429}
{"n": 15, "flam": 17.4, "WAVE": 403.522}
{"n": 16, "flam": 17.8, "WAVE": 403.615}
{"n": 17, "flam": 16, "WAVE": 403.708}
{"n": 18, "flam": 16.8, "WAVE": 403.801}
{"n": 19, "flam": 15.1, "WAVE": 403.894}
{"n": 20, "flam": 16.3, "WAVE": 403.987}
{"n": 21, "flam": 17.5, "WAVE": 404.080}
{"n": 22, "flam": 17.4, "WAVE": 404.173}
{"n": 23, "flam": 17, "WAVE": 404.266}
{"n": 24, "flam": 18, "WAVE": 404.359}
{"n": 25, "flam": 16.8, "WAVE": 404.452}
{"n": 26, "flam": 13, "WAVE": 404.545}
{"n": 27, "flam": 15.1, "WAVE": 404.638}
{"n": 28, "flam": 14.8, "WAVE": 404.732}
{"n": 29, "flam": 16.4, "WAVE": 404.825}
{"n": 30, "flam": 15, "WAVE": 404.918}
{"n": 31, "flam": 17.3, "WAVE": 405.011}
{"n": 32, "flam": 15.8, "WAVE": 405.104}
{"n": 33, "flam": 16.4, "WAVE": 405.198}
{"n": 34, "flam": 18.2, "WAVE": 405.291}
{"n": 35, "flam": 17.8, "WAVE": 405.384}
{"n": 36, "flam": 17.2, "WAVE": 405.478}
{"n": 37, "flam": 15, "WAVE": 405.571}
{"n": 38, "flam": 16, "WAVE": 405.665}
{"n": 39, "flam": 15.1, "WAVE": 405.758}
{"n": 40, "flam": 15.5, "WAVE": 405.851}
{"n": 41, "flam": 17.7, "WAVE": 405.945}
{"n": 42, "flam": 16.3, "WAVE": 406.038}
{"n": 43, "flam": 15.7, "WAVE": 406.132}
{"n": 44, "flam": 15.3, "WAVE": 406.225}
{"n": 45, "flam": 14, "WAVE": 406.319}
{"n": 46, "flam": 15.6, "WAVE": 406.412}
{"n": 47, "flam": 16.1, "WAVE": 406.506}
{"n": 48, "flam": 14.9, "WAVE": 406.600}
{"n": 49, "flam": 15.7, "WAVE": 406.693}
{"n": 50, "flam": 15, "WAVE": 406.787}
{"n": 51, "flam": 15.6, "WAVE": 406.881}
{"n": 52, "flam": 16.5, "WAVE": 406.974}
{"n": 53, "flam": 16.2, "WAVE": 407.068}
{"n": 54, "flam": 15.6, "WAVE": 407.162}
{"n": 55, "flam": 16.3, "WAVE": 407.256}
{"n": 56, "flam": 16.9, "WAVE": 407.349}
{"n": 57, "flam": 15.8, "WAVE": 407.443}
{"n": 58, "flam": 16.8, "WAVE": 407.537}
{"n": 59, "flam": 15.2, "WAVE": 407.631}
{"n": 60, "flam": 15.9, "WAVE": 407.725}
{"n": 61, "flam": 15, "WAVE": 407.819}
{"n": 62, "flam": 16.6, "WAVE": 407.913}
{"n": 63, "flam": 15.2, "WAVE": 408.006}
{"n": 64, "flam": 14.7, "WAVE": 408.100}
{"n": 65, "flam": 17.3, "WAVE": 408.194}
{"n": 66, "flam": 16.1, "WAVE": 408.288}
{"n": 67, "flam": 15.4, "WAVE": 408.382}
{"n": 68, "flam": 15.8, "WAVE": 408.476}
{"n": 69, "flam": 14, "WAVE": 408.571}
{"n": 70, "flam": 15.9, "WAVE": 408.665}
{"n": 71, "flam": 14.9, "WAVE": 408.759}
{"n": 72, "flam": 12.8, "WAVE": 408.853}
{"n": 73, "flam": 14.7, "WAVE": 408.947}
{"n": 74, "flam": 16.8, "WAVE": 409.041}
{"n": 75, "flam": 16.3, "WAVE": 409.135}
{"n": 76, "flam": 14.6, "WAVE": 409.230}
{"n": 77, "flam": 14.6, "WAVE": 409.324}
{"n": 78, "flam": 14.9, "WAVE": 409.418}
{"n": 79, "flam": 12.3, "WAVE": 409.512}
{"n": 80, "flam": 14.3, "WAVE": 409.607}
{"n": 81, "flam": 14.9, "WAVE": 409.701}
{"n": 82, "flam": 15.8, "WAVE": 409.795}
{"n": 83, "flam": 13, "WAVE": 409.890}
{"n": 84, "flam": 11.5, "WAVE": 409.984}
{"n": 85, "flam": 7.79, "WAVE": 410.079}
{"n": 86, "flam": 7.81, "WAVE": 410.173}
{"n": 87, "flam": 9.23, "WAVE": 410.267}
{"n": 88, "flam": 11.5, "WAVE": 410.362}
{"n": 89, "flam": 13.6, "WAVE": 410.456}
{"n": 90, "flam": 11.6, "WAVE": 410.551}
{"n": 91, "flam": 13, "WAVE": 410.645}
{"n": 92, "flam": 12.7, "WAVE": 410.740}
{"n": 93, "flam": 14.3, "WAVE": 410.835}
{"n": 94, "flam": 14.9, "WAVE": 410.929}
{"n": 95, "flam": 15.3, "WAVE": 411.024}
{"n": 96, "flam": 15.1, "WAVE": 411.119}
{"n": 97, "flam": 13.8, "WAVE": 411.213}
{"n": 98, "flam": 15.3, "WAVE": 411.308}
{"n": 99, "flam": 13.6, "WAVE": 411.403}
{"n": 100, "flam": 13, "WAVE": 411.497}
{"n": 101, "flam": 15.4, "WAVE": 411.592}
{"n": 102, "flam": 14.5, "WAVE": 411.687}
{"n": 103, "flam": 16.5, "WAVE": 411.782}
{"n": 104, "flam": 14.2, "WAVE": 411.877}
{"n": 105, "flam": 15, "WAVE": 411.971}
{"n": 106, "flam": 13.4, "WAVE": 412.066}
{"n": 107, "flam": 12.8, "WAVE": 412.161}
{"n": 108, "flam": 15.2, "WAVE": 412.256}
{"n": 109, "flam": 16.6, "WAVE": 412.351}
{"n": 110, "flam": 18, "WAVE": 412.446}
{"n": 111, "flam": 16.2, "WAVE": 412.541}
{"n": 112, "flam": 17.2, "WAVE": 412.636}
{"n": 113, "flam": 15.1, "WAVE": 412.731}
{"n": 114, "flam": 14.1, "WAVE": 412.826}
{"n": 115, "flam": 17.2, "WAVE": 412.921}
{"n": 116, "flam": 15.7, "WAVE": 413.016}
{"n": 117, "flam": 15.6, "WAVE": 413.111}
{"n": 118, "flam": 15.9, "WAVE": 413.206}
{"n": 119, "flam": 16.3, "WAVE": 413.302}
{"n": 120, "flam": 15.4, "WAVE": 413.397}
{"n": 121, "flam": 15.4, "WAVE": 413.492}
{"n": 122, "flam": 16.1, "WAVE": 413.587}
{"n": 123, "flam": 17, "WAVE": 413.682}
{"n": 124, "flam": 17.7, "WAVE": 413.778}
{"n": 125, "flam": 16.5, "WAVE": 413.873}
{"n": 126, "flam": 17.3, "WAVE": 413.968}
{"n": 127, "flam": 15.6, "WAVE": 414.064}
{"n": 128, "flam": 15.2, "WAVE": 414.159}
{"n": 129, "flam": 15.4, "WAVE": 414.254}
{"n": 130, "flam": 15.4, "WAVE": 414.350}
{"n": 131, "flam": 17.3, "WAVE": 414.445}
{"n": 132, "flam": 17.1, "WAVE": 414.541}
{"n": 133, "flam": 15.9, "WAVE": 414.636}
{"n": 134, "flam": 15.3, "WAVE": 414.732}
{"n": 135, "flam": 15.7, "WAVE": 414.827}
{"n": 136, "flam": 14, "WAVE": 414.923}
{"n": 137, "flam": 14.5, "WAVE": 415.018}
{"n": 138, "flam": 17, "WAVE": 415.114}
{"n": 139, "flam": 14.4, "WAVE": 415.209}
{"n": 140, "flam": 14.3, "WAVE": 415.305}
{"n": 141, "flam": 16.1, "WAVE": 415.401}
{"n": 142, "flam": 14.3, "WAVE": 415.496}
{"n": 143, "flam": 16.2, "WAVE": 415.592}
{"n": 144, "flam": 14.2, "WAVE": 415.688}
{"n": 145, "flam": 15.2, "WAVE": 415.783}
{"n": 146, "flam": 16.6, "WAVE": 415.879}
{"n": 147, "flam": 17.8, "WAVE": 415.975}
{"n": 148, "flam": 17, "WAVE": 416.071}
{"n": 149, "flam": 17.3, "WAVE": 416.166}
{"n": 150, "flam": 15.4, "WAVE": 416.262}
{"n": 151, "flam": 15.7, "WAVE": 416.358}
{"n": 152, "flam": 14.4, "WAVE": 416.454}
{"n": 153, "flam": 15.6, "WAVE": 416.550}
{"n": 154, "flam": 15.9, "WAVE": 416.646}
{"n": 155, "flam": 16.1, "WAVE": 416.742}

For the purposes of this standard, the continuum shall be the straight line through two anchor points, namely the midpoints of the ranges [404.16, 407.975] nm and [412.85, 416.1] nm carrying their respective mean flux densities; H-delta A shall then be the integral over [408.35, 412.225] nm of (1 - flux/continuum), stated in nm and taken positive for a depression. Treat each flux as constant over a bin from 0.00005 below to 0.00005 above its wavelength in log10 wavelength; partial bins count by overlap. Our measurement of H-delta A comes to 0.51 nm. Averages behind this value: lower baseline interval 16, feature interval 13.8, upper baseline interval 15.9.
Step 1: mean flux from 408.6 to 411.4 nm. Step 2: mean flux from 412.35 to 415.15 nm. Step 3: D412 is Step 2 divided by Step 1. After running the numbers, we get 1.18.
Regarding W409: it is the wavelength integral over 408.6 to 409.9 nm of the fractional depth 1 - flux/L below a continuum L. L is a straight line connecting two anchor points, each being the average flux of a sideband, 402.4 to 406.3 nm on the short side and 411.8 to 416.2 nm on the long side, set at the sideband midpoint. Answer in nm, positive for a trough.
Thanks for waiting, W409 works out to 0.10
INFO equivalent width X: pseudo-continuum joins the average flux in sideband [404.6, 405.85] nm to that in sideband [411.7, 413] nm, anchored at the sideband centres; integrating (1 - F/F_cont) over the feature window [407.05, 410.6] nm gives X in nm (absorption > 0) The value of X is 0.32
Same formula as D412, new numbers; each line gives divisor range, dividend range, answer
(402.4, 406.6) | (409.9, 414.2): 0.91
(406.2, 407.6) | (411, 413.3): 0.97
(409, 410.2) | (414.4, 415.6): 1.15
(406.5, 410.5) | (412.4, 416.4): 1.09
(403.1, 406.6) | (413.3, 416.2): 0.99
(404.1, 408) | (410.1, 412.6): 0.87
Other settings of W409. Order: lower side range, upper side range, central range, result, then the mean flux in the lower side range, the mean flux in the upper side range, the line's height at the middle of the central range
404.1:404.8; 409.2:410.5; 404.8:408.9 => -0.38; 16.1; 12.5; 14.5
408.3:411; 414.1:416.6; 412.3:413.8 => -0.14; 13.6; 15.7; 14.8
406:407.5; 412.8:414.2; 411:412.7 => 0.10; 15.7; 16.1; 16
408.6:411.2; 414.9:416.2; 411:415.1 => -0.24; 13.5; 15.7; 14.7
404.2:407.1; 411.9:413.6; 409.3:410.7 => 0.30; 16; 15.6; 15.7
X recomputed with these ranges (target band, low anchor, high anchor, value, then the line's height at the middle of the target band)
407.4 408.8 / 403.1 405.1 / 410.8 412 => -0.028 nm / 15.3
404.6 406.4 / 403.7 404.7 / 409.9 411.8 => -0.048 nm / 15.6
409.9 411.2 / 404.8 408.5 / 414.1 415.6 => 0.289 nm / 15.7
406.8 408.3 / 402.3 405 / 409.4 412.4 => -0.138 nm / 14.6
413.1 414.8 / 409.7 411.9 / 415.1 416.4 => -0.147 nm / 14.9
